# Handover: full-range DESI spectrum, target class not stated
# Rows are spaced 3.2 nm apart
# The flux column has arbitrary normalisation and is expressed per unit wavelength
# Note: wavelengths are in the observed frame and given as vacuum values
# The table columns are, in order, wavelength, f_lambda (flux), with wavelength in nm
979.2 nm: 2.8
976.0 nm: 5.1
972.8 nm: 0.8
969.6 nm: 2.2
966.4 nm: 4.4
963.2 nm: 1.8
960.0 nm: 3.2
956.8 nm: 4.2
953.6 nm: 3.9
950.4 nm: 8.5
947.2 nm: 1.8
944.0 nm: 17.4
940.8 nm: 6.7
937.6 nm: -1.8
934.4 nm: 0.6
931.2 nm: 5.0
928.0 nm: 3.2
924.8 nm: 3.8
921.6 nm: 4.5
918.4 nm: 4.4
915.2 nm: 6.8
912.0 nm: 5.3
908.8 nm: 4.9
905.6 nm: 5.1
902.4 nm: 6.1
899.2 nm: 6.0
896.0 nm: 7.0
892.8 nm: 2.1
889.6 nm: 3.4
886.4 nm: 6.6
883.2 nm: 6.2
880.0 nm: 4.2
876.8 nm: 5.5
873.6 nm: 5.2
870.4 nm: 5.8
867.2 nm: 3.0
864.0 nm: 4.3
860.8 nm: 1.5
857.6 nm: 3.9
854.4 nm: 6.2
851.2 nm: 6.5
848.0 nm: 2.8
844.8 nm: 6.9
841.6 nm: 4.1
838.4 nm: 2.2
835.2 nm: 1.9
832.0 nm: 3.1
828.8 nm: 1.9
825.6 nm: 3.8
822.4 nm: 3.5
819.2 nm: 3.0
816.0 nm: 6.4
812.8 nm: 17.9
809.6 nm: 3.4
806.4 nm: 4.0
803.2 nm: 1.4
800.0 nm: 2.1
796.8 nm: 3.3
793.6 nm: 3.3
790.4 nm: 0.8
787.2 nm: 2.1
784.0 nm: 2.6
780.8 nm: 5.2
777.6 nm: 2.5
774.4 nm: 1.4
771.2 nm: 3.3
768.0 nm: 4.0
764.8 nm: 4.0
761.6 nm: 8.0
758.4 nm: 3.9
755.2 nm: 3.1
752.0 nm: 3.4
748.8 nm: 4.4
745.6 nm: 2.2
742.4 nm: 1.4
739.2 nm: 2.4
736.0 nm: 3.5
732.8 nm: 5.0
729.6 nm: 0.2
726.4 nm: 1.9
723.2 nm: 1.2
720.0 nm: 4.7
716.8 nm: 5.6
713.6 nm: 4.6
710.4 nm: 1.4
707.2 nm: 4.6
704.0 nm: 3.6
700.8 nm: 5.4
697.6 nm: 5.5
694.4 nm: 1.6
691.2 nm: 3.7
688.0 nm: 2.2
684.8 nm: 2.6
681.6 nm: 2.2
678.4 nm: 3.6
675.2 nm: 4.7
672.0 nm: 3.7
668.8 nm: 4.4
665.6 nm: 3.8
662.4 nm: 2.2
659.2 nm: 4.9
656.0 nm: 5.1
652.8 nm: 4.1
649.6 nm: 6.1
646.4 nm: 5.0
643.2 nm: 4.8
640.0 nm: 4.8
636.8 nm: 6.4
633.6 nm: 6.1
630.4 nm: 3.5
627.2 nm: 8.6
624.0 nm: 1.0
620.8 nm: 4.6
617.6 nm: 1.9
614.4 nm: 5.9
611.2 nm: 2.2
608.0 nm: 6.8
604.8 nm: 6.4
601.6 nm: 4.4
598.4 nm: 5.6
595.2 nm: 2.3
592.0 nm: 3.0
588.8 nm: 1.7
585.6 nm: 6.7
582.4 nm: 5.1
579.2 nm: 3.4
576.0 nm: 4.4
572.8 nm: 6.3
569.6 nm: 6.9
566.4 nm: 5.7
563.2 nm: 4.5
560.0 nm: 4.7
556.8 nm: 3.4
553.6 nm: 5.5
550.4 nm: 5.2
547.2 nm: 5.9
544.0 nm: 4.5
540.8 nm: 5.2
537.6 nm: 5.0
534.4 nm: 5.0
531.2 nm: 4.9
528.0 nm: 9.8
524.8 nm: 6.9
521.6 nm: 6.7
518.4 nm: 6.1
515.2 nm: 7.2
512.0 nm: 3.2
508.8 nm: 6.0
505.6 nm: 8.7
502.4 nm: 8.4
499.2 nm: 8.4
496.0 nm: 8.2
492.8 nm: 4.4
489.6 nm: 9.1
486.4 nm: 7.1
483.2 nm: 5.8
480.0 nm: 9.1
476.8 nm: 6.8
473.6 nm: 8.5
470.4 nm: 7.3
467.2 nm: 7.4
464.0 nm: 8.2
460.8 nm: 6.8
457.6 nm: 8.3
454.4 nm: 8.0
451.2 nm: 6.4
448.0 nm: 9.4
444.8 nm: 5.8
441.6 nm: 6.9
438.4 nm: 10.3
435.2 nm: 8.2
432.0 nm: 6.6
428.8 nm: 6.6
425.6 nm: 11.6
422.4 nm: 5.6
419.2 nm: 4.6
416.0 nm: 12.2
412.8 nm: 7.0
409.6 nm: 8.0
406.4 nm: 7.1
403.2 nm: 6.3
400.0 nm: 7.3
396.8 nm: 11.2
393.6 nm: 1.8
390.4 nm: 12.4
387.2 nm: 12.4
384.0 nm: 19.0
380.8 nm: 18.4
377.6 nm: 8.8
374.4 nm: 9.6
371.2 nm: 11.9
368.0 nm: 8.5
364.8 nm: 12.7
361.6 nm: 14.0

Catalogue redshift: 1.183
